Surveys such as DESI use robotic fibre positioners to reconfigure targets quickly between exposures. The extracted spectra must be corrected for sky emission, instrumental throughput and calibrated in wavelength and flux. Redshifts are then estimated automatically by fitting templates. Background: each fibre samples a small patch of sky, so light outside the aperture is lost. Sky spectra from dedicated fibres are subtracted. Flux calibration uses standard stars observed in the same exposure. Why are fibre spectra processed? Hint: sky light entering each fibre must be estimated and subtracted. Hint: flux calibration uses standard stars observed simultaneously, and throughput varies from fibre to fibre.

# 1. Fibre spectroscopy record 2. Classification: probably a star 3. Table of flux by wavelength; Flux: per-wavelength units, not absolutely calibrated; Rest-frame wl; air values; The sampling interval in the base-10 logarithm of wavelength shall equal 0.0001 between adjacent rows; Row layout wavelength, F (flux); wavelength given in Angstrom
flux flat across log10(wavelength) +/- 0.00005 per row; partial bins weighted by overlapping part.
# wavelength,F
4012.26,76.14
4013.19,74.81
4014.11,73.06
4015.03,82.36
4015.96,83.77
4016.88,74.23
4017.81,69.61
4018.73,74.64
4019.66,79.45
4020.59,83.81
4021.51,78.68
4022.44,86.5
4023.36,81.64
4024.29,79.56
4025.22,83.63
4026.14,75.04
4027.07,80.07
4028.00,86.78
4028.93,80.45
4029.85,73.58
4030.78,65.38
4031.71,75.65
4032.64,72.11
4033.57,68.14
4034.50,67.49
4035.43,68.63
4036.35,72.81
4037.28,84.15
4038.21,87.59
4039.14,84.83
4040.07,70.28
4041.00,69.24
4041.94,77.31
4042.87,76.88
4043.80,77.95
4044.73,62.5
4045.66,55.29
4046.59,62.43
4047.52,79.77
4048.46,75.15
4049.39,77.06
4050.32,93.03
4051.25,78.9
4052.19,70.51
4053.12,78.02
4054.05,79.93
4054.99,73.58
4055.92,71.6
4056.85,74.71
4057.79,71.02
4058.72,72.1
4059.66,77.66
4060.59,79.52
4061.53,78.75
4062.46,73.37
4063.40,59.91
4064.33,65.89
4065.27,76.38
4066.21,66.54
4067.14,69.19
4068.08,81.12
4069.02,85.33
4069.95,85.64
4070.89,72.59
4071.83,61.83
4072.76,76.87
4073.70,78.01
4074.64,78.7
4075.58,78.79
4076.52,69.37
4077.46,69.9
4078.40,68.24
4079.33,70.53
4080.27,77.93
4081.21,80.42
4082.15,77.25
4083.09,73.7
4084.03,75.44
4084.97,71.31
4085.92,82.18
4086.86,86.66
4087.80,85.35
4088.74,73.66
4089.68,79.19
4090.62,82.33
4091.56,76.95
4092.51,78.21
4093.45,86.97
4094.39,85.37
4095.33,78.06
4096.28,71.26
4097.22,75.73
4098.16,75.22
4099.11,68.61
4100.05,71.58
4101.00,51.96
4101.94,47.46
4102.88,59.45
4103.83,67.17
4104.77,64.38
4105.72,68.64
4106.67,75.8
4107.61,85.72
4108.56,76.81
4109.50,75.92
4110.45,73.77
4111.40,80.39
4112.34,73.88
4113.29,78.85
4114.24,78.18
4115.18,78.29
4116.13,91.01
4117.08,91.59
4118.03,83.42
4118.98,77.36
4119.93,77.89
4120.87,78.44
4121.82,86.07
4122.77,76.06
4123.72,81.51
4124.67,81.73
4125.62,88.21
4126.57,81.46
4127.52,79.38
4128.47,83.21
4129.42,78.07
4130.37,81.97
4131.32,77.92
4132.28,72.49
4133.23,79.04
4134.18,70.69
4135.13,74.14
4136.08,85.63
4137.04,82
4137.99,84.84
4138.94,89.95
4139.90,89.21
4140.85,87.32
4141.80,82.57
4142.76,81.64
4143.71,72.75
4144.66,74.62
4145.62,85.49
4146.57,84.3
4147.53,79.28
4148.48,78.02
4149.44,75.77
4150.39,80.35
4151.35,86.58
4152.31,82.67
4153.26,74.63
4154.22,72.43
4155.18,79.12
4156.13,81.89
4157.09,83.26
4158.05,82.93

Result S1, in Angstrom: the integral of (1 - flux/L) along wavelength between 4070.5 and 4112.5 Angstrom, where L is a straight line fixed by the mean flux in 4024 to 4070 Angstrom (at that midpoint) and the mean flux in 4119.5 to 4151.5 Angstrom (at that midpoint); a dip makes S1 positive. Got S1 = 2.0 Angstrom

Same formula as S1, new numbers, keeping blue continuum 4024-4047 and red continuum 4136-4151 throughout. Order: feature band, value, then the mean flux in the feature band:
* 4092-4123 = 1.6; 75.4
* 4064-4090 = 0.5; 75.7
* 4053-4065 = 0.4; 73.5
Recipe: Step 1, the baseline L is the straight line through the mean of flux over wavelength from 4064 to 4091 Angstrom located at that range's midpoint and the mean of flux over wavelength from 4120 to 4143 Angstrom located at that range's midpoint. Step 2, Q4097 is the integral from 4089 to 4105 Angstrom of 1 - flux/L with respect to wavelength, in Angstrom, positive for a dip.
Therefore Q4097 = 1.2 Angstrom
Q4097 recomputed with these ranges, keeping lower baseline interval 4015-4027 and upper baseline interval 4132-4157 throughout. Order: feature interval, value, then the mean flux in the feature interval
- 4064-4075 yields 0.7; 74.9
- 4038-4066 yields 1.9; 74.2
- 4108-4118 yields 0.0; 80.1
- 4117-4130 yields -0.2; 81.5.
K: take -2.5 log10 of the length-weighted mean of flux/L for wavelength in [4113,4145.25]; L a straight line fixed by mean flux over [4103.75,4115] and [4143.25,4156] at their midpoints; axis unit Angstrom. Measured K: -0.05 mag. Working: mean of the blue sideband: 75.4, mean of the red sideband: 79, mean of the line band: 81.1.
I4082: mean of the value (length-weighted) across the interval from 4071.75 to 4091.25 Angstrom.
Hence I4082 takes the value 76.4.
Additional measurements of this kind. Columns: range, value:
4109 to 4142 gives 80.9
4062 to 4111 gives 74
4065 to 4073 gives 75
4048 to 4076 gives 75.4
